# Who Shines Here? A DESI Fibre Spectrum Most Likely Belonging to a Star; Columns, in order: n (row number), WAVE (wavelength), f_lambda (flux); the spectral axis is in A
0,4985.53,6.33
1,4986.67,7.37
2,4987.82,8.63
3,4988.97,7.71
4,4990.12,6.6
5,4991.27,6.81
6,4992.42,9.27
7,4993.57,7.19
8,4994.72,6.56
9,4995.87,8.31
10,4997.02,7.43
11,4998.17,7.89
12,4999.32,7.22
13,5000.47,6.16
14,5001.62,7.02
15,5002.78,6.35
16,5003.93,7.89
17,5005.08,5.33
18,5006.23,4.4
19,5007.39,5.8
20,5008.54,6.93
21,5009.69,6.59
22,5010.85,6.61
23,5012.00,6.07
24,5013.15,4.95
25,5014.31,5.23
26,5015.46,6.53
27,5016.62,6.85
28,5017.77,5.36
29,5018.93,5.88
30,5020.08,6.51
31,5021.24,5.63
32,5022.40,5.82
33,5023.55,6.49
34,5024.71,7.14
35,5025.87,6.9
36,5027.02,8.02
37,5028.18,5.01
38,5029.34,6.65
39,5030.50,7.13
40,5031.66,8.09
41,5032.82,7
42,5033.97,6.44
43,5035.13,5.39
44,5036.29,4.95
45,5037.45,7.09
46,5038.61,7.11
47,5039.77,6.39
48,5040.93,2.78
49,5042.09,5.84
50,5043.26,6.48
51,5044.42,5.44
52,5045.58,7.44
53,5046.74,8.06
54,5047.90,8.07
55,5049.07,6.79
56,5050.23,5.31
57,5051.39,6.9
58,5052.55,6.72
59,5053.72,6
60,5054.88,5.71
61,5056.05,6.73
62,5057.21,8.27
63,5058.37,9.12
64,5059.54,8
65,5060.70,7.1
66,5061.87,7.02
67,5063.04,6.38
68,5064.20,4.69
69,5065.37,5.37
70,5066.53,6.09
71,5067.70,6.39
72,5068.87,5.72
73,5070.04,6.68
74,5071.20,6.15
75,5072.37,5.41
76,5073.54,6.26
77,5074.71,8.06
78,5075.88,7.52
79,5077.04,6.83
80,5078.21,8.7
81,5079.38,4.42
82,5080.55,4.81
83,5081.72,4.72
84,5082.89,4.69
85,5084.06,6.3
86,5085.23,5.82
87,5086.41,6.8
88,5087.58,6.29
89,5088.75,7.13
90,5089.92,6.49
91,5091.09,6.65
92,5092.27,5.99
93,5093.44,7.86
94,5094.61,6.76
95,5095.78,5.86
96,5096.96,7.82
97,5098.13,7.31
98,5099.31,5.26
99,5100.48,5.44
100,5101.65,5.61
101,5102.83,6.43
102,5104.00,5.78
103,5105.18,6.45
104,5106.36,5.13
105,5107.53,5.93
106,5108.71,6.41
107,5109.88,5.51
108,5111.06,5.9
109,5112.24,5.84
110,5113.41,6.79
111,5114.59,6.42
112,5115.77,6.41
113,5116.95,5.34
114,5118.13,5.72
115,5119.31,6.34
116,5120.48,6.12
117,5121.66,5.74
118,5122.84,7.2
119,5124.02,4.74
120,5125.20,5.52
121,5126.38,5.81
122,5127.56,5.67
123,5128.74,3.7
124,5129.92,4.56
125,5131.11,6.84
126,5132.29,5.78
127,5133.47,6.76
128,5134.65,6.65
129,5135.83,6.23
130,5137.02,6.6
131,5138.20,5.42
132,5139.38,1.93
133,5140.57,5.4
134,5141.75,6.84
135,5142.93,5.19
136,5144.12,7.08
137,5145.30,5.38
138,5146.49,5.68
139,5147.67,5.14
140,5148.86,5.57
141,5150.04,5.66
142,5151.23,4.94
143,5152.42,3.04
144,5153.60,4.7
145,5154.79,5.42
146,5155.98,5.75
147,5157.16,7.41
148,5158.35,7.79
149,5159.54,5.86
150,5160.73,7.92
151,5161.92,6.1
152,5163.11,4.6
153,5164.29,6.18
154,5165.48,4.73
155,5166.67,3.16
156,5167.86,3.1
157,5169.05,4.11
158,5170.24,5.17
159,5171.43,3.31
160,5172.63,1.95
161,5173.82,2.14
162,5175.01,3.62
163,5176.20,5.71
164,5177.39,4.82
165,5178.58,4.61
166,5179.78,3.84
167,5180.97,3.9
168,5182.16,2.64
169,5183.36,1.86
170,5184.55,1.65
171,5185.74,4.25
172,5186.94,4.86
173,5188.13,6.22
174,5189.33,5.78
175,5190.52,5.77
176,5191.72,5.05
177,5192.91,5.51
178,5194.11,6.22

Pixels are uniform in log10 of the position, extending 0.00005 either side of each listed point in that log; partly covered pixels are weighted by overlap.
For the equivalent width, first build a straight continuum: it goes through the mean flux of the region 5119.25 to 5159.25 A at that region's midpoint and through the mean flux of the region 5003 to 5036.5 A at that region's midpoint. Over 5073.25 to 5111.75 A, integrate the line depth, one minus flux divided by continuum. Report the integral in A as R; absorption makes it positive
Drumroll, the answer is -2.4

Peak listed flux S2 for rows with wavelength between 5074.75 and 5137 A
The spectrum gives 8.7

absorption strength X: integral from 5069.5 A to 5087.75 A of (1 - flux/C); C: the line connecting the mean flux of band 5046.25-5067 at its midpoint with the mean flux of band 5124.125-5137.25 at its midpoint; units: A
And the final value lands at 0.8 A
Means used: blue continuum 6.8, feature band 6.21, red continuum 5.77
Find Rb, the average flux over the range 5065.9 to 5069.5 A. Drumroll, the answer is 6.06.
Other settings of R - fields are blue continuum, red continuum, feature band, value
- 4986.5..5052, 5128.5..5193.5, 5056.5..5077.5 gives -2.34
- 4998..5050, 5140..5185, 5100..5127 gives -2.96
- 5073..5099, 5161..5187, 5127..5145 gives -2.14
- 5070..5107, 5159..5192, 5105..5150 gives -2.89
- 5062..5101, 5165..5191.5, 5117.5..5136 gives -2.25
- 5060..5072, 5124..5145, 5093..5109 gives -1.05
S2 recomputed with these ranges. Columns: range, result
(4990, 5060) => 9.27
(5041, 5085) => 9.12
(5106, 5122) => 6.79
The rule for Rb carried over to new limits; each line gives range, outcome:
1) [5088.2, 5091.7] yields 6.74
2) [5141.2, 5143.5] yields 6.02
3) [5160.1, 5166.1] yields 5.9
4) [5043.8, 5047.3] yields 6.98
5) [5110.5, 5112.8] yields 5.86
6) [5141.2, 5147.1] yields 6.03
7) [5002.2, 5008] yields 5.96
